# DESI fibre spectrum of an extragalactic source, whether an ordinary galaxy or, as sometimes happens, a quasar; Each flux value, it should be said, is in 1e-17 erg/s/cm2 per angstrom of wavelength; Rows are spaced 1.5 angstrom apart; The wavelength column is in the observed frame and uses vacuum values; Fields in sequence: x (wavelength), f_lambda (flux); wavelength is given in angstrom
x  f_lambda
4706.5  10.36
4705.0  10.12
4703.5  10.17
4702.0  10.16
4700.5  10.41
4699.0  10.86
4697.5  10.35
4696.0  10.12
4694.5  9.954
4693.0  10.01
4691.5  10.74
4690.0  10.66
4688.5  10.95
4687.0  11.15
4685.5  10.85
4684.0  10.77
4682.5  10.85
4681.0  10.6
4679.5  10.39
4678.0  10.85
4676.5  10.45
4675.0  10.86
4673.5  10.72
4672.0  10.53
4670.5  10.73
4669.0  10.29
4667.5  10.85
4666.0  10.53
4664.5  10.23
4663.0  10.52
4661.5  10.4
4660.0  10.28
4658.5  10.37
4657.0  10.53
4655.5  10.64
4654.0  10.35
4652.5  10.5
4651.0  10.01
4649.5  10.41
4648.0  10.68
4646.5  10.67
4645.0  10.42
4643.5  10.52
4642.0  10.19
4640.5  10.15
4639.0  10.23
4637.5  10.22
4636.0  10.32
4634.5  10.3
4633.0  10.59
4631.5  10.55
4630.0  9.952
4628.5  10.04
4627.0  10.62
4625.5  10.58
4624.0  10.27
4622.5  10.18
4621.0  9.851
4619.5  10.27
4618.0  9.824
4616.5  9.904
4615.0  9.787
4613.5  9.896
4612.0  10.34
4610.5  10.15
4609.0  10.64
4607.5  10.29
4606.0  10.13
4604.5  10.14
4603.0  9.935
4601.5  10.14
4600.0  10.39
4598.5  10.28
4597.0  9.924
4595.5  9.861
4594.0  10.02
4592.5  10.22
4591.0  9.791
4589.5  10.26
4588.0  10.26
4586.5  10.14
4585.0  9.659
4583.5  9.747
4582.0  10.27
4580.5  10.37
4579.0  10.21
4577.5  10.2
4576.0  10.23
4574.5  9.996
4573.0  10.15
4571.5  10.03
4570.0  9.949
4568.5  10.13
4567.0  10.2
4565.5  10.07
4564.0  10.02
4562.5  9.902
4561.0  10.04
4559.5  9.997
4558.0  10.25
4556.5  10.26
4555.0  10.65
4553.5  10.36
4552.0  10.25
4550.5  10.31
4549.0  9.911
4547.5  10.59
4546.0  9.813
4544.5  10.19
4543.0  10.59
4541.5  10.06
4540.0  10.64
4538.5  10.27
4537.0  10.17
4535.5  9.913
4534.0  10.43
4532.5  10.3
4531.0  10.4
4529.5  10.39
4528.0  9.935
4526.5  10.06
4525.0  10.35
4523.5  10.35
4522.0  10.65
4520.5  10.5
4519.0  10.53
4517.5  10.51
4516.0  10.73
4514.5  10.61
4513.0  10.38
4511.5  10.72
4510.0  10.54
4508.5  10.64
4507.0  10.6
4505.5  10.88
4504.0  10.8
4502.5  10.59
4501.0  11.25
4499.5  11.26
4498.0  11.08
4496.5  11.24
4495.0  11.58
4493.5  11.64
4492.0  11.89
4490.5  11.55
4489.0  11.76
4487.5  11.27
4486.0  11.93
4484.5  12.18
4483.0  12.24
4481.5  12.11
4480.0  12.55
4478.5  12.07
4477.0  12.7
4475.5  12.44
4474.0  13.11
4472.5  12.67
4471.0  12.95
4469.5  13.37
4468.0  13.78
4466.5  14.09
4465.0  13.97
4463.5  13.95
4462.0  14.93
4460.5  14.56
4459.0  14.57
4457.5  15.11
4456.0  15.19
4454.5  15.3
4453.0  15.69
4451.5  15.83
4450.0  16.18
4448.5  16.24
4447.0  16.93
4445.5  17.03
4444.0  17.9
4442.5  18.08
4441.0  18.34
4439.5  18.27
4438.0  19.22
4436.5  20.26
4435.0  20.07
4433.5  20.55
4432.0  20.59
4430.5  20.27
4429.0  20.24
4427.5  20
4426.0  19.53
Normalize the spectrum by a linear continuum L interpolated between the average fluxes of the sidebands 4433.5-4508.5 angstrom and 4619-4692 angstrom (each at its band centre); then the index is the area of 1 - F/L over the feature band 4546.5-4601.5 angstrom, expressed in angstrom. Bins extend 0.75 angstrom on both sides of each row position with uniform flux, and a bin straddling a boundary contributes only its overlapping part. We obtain 8.6 angstrom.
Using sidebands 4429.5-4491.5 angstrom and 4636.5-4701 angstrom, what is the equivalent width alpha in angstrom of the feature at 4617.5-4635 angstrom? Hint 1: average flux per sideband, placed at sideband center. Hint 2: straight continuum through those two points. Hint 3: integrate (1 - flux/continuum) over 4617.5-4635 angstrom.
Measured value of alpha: 1.8 angstrom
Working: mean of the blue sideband 15.2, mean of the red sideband 10.5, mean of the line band 10.3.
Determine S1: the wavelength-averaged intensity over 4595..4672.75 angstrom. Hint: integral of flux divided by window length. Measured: 10.3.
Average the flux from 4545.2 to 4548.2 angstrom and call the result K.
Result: 10.2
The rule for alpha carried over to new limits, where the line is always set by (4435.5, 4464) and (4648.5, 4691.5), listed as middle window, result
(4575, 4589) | 3.1 angstrom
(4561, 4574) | 3.2 angstrom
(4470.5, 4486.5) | 3.4 angstrom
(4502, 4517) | 4.3 angstrom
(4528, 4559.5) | 8.4 angstrom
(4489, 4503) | 3.6 angstrom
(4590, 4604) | 2.8 angstrom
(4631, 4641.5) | 1.1 angstrom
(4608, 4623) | 2.5 angstrom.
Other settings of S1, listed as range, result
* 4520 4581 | 10.2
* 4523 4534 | 10.3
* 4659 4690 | 10.6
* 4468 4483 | 12.7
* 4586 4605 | 10.1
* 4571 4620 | 10.1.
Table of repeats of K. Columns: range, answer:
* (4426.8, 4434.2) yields 20.3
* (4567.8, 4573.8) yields 10.1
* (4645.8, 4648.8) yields 10.7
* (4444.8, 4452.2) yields 16.4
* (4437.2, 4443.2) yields 18.5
